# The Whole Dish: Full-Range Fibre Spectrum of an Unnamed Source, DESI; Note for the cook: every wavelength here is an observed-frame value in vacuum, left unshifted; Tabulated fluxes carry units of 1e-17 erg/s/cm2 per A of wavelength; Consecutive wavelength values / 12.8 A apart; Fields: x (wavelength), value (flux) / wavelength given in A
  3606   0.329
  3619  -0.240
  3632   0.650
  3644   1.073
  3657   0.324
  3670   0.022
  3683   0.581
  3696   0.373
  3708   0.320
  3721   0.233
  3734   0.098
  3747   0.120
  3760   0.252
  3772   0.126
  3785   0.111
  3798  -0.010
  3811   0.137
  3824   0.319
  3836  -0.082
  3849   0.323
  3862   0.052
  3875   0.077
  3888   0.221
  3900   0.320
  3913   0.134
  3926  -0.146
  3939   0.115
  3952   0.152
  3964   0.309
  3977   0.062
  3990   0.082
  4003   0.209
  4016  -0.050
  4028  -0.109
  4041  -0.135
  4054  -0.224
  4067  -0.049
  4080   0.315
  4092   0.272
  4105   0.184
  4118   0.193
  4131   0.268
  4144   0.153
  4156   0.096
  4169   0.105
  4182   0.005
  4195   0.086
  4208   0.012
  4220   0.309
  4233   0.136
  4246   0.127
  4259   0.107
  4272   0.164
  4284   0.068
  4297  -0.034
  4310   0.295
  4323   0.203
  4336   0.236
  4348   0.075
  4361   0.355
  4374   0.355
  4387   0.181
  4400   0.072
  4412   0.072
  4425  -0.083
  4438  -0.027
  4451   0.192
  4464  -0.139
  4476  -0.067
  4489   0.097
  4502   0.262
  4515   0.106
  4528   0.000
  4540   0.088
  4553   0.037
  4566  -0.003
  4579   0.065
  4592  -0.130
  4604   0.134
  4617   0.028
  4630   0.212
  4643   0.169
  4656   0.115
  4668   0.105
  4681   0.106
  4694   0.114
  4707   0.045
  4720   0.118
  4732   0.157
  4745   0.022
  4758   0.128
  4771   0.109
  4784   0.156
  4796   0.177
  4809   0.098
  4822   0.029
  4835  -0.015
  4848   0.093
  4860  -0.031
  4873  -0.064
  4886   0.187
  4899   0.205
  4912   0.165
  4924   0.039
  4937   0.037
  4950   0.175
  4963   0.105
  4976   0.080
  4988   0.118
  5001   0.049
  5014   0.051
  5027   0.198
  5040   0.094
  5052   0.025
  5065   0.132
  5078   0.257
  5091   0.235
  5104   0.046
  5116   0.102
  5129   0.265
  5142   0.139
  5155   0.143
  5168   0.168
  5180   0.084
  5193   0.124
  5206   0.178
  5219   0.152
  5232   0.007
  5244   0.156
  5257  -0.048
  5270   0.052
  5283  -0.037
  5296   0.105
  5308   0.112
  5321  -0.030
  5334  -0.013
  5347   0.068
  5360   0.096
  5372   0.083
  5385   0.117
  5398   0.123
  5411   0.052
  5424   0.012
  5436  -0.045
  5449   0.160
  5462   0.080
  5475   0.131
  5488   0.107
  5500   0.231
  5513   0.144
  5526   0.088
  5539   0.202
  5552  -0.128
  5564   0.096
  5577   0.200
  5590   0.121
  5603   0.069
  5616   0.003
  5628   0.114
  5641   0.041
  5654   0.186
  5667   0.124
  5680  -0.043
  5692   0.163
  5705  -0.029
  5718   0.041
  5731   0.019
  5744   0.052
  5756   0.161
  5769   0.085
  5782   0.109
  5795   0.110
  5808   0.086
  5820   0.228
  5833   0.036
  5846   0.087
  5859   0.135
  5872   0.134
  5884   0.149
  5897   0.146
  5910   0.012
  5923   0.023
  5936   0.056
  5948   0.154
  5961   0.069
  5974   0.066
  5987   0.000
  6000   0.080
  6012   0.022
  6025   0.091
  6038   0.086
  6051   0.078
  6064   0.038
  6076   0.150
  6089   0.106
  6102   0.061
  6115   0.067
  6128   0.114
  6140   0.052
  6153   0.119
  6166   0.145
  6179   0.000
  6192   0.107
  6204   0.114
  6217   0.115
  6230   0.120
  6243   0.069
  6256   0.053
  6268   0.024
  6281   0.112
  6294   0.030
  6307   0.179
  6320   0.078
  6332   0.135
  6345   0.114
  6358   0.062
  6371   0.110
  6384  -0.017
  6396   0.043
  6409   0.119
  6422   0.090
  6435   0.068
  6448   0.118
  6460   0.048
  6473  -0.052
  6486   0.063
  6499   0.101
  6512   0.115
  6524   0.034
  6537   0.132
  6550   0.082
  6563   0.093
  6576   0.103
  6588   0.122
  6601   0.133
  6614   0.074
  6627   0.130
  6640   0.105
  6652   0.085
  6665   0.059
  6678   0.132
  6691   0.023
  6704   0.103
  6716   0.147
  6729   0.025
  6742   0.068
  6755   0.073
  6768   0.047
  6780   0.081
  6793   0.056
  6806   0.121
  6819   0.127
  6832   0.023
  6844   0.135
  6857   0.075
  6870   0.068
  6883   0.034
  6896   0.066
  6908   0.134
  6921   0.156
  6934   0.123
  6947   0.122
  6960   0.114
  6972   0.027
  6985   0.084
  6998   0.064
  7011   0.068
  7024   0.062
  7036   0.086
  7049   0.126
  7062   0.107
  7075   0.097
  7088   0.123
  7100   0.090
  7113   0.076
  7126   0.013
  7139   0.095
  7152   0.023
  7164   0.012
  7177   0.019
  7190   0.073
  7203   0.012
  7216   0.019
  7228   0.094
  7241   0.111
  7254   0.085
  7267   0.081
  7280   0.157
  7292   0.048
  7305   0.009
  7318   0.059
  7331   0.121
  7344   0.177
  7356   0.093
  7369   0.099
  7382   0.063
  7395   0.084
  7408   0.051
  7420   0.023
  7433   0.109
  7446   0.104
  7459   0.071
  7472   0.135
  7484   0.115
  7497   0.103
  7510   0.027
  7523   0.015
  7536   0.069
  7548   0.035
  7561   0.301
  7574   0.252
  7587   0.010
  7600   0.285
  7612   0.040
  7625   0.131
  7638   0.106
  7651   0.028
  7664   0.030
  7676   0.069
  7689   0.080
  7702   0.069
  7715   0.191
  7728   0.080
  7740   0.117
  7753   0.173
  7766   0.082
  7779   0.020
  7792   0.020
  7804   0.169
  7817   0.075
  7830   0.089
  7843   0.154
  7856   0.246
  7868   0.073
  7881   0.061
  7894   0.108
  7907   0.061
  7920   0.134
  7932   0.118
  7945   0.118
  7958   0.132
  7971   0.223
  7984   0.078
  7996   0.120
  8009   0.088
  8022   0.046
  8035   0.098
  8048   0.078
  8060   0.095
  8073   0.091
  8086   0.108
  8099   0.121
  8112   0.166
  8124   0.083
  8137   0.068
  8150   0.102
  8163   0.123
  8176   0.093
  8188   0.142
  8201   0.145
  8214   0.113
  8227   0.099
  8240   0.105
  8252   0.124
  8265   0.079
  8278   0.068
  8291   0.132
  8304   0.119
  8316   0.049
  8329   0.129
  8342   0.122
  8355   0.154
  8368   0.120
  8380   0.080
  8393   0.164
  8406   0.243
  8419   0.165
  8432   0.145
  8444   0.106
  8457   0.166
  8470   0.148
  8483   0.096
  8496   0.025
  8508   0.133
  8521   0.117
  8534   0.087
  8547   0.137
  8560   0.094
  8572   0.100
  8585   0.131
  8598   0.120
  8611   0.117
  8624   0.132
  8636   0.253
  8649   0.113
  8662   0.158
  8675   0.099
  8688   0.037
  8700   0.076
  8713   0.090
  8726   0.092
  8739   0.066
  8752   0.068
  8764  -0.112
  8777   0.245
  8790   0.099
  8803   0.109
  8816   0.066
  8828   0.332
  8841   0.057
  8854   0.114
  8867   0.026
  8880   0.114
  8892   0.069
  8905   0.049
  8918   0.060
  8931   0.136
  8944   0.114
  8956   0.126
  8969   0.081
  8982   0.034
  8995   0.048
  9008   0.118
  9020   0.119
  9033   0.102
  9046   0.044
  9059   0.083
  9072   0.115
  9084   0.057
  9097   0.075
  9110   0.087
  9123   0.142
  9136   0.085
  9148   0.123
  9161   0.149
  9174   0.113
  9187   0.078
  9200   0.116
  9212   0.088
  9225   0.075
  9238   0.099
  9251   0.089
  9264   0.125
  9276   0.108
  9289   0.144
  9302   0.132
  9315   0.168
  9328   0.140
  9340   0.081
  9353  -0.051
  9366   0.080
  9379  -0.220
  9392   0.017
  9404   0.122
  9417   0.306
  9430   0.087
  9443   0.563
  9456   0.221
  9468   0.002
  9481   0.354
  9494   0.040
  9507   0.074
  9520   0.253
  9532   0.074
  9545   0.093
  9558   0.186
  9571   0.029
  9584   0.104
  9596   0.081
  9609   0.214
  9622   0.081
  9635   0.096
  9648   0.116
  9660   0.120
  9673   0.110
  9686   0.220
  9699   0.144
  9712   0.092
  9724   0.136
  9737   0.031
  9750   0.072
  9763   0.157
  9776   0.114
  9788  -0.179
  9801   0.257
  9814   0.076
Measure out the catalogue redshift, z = 1.03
